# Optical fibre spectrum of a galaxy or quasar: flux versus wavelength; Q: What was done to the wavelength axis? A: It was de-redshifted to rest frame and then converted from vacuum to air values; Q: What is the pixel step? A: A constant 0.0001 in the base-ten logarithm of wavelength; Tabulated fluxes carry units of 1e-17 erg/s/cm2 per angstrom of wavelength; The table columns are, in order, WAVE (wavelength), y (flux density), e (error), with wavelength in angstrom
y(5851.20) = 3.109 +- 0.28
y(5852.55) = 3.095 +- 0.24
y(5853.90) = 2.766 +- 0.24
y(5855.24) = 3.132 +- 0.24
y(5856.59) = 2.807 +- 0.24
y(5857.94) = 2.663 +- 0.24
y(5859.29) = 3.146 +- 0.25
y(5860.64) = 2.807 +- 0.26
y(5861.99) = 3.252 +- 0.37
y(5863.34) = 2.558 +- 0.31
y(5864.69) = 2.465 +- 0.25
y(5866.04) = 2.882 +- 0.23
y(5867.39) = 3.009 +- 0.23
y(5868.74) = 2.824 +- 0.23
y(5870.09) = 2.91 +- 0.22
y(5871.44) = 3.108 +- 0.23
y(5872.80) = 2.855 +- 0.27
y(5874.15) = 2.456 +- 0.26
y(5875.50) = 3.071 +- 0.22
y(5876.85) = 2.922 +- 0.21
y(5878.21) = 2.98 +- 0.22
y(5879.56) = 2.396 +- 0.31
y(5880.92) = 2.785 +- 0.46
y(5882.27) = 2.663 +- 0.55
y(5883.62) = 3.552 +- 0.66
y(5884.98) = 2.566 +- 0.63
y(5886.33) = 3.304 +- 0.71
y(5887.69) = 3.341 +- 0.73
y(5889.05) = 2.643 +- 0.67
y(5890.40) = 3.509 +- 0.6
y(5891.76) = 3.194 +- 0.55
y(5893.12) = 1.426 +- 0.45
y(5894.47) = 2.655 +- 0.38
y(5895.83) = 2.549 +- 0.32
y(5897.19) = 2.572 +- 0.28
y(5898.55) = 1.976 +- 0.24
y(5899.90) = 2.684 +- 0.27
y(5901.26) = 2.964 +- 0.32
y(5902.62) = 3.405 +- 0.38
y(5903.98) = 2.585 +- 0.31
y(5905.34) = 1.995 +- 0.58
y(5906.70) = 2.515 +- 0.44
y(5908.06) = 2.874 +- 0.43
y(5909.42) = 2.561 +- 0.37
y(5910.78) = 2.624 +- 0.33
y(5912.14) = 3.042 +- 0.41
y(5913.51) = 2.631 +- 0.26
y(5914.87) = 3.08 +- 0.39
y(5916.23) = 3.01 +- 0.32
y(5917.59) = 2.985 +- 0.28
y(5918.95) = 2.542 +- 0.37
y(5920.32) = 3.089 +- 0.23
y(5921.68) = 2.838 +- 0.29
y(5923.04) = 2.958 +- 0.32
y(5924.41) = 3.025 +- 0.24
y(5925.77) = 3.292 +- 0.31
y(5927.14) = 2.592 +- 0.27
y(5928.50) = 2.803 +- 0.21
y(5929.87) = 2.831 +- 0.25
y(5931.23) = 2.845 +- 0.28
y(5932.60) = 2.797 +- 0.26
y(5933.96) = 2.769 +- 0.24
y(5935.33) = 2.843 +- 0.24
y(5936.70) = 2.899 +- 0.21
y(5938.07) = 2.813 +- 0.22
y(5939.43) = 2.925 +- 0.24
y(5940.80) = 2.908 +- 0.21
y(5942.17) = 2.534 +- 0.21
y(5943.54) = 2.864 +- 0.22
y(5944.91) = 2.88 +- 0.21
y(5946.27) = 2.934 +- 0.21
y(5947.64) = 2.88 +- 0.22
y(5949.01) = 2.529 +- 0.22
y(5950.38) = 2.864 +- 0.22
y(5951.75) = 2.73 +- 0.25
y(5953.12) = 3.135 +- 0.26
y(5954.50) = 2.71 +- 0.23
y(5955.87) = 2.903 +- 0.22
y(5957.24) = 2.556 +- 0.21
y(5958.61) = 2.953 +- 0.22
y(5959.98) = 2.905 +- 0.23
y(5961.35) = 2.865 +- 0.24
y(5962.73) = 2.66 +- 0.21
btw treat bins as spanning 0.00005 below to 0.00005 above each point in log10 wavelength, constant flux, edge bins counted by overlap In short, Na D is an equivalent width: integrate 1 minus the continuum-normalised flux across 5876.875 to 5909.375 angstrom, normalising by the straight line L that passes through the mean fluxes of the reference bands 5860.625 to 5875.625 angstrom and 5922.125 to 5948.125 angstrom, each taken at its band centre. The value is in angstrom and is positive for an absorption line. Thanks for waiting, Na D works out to 1.2 angstrom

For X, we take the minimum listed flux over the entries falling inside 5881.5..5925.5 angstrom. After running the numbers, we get 1.426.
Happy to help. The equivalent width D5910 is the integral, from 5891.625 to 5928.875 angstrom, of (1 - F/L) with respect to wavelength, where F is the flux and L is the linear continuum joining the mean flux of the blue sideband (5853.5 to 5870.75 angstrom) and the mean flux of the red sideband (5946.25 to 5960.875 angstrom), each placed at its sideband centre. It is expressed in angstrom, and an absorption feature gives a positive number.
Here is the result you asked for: 1.6 angstrom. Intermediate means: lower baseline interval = 2.87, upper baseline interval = 2.82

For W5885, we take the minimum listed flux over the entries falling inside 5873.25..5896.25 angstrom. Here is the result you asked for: 1.426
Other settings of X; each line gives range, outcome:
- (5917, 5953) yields 2.529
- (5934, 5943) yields 2.534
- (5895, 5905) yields 1.976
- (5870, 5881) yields 2.396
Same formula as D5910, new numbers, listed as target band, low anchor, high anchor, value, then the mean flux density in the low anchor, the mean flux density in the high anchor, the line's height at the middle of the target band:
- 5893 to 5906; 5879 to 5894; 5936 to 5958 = 1.5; 2.85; 2.82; 2.85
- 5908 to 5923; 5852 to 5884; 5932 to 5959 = 0.0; 2.87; 2.82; 2.84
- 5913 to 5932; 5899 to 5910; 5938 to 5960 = -1.1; 2.69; 2.82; 2.74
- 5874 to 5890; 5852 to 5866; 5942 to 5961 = -0.3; 2.87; 2.82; 2.86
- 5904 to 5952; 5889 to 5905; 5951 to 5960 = -0.9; 2.67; 2.84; 2.76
